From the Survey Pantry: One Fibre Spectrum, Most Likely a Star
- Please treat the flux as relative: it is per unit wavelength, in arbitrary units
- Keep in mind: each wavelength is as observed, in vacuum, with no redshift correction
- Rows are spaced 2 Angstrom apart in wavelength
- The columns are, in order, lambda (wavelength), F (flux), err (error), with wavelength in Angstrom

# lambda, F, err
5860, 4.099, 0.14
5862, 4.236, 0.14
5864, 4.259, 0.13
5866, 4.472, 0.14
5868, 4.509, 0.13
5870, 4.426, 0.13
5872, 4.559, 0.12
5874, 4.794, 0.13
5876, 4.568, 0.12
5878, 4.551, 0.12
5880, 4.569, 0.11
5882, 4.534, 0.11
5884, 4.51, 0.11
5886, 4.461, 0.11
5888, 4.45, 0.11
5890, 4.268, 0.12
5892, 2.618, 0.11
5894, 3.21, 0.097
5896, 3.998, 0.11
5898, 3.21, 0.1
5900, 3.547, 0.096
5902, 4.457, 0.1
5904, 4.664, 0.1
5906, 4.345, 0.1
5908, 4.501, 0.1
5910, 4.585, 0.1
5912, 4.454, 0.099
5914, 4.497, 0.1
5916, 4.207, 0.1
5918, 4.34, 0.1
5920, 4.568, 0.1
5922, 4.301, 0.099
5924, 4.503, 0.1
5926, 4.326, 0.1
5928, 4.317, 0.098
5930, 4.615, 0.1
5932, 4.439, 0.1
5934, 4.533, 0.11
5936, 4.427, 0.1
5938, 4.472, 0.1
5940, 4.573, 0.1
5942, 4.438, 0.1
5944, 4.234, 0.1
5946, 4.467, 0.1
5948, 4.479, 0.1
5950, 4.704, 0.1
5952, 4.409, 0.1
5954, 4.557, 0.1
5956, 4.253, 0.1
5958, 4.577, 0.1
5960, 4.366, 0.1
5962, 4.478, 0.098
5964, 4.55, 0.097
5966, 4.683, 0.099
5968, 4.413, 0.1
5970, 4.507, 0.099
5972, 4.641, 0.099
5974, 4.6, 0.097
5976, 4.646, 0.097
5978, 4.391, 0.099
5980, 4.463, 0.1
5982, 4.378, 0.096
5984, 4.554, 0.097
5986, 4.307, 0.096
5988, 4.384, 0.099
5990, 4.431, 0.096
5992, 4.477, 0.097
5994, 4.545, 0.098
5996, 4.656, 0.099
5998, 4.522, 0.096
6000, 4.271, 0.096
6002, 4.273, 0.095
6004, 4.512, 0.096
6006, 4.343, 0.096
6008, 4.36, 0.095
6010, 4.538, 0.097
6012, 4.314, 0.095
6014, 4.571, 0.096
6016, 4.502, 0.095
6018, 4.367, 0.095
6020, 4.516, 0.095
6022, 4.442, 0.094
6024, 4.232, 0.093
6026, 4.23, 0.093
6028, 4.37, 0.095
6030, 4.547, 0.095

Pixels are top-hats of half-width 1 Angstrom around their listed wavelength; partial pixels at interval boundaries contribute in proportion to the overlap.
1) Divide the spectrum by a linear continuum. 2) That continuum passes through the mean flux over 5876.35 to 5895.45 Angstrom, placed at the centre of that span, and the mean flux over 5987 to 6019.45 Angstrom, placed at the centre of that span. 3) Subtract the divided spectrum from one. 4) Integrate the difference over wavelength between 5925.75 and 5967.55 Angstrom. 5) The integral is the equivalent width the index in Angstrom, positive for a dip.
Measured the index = -1.7 Angstrom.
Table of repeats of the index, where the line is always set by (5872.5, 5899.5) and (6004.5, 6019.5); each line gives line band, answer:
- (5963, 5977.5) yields -0.79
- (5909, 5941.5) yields -1.71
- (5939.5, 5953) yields -0.61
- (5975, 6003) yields -0.46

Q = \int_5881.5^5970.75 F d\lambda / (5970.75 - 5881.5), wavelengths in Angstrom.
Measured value 4.33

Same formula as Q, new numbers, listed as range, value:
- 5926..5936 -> 4.46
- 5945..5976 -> 4.52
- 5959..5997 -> 4.5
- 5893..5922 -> 4.19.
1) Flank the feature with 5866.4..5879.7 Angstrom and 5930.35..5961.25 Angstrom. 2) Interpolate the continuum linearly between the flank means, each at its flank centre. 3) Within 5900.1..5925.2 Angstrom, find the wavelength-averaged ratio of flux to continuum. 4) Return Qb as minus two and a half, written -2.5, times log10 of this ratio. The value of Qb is 0.02 mag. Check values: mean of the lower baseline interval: 4.56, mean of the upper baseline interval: 4.47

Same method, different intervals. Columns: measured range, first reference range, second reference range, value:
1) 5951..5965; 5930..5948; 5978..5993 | 0.00 mag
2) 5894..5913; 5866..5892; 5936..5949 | 0.08 mag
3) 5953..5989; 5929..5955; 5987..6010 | -0.01 mag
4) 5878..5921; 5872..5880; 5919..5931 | 0.08 mag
